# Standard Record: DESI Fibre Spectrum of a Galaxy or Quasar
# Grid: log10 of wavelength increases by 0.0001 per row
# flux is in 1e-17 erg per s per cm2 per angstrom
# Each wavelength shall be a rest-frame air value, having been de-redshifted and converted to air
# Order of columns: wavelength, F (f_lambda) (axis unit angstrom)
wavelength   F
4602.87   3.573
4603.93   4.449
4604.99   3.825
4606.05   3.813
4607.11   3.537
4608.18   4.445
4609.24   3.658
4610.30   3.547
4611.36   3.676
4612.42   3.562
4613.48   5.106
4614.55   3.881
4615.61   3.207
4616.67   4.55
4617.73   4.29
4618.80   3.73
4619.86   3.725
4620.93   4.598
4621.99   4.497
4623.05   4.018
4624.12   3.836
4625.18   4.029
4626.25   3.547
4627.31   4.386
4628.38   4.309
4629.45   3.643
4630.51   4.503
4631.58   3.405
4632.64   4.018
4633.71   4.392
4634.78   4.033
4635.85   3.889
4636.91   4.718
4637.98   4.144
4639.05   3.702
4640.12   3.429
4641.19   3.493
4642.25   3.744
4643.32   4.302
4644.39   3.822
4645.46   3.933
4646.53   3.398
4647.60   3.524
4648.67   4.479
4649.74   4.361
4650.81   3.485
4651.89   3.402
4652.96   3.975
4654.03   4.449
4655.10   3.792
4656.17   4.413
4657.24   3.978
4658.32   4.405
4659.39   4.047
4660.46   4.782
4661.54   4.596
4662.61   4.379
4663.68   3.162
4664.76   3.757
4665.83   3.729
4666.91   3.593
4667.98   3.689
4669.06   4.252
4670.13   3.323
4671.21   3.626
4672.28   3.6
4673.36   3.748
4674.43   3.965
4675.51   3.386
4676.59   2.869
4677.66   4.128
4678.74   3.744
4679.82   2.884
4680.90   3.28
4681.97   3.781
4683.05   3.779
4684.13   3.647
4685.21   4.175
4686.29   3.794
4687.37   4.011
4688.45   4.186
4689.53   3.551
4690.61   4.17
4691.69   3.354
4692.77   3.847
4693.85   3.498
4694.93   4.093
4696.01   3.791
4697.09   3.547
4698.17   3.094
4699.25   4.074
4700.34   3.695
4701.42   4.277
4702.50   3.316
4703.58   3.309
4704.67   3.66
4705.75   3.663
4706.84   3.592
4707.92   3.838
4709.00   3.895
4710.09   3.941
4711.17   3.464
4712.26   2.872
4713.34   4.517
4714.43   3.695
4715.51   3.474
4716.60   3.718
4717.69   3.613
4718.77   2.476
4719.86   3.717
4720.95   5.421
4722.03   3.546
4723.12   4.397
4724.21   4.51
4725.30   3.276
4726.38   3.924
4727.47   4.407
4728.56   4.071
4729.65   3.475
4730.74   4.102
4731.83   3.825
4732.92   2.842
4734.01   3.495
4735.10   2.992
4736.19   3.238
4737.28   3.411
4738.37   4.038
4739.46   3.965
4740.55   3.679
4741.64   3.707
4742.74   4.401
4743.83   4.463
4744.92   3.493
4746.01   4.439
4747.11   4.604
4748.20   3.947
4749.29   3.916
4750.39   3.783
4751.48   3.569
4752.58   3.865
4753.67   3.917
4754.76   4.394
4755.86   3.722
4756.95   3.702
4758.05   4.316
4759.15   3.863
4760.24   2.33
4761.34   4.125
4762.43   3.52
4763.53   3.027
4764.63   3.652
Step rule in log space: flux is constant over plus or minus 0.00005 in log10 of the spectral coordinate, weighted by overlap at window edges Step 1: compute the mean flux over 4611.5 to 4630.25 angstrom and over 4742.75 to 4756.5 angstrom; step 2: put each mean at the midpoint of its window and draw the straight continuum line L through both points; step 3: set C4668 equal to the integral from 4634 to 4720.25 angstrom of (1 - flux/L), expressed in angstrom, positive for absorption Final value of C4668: 5.5 angstrom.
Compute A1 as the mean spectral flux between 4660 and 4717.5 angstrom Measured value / 3.73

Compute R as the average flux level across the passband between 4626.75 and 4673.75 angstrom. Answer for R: 3.95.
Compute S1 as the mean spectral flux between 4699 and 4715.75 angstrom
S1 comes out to 3.7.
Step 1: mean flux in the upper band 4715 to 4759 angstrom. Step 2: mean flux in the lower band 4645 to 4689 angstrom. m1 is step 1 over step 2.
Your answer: 1.00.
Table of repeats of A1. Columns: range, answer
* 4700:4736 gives 3.72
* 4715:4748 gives 3.83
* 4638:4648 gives 3.73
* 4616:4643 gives 4.02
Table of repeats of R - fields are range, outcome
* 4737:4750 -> 4.01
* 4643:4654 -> 3.88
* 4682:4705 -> 3.76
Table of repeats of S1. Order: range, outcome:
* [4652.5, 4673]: 3.97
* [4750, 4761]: 3.75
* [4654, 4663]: 4.31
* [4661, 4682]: 3.67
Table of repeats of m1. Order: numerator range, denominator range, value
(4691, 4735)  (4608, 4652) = 0.94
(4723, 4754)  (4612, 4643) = 0.96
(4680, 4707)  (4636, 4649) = 0.96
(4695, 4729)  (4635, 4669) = 0.95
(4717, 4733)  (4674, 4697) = 1.04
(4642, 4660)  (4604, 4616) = 1.03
